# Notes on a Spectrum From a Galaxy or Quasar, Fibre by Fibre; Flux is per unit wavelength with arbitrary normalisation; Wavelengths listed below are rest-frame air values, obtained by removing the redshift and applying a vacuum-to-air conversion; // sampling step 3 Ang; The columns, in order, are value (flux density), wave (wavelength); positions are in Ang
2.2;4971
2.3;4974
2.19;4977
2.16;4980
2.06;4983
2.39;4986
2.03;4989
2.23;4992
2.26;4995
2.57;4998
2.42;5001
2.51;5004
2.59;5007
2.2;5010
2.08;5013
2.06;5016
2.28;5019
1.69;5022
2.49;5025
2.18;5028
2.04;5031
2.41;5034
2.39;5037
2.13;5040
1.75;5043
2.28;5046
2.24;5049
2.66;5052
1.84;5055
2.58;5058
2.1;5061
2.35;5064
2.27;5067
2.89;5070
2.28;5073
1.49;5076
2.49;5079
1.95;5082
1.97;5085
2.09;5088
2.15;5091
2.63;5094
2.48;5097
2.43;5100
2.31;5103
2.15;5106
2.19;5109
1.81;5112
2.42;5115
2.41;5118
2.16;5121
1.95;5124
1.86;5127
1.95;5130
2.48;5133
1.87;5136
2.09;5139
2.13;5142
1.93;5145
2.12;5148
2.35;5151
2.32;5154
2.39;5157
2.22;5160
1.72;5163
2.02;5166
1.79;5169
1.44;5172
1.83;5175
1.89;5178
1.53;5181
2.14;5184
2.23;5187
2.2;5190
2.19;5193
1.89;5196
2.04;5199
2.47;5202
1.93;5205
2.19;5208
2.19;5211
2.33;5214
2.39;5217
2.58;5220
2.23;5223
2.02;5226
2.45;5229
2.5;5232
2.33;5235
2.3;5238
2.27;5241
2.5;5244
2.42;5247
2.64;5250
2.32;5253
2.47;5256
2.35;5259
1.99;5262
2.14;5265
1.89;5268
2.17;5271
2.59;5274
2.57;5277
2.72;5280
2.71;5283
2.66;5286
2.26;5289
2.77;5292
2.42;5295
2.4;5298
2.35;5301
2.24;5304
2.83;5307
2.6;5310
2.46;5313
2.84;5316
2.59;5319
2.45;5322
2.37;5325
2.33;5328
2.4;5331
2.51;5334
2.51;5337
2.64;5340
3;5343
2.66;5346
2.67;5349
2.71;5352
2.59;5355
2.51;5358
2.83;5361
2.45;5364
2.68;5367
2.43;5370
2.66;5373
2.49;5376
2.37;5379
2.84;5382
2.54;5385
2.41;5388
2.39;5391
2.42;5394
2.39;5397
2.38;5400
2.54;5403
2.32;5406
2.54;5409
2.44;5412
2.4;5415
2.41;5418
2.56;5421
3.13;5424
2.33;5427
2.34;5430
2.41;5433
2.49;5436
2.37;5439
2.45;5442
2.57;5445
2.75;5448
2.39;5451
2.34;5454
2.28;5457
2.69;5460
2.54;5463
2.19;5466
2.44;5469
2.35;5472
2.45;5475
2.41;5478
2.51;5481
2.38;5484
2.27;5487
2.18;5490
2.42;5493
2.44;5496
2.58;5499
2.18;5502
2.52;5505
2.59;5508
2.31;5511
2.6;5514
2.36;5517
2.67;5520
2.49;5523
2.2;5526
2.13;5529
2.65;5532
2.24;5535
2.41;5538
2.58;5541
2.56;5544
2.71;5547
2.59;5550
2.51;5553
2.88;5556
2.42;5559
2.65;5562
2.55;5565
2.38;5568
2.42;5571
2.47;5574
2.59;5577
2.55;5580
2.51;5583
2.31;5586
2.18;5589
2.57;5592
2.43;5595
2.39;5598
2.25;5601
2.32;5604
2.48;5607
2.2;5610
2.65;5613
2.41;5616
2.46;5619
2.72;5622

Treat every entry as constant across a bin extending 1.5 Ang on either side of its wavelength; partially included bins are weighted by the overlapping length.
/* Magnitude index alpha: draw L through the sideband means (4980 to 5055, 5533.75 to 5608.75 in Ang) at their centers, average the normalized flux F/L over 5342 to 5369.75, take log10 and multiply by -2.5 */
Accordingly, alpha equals -0.12 mag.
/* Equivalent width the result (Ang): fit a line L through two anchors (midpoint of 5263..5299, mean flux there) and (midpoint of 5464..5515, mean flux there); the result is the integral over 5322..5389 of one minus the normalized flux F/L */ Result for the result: -4.1 Ang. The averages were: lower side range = 2.44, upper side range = 2.4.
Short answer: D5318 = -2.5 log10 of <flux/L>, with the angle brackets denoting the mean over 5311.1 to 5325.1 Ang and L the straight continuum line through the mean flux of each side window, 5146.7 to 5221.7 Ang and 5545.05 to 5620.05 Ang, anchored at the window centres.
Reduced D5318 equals -0.15 mag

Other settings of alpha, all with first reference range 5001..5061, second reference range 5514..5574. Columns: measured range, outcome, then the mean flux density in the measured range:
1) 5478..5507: 0.04 mag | 2.39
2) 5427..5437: 0.02 mag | 2.4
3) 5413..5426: -0.07 mag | 2.61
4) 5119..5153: 0.10 mag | 2.09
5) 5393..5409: 0.00 mag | 2.42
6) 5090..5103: -0.07 mag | 2.42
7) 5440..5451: -0.05 mag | 2.55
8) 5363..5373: -0.06 mag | 2.54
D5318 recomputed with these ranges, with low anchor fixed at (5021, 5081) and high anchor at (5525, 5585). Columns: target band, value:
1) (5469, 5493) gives 0.04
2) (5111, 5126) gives 0.06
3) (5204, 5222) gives 0.02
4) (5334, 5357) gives -0.12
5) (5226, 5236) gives -0.02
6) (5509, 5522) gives 0.00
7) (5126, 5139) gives 0.11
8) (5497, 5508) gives 0.01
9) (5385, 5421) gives -0.01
